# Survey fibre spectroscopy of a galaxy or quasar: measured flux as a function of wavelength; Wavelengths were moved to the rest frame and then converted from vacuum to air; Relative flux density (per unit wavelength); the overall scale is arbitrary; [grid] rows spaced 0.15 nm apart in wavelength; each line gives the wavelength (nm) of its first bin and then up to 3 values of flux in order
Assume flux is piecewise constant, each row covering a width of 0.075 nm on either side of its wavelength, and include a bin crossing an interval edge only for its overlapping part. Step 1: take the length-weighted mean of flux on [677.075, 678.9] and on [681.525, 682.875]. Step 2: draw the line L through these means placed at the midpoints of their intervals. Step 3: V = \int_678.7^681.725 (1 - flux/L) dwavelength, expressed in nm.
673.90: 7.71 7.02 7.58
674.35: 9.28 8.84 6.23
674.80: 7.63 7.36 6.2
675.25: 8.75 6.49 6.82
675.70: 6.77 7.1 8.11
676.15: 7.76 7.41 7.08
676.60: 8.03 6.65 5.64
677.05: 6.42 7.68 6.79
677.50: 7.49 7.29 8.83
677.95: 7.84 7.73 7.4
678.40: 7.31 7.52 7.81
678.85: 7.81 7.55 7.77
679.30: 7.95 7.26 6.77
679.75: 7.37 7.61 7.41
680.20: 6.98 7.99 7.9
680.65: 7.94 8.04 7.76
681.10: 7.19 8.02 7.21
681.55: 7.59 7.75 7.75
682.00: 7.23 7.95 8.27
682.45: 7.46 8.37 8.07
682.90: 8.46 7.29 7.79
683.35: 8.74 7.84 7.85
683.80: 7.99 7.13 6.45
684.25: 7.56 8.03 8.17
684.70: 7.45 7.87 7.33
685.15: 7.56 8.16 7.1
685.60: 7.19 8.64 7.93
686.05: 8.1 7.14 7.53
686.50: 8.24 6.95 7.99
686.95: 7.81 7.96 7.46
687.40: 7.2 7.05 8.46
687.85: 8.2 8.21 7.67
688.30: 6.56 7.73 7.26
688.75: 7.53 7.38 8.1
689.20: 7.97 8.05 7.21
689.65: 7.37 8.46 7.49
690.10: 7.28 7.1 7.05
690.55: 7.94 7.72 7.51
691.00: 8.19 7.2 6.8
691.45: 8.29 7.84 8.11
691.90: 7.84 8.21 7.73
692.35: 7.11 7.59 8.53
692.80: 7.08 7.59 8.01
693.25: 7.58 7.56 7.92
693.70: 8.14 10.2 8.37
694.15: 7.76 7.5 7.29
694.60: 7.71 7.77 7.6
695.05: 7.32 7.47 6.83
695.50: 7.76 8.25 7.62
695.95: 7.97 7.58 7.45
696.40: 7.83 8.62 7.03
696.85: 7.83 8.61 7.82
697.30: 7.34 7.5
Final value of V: 0.053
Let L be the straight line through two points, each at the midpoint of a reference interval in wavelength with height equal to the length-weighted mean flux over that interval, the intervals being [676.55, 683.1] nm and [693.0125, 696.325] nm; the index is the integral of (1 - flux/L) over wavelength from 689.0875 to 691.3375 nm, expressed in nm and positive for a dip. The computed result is 0.045 nm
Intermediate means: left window 7.57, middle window 7.58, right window 7.8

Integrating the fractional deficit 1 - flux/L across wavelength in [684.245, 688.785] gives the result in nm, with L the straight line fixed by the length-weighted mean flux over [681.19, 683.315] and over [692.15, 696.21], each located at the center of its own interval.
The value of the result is 0.07 nm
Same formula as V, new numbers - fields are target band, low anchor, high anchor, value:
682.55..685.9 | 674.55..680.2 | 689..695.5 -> -0.11 nm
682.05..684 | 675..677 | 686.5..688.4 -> -0.13 nm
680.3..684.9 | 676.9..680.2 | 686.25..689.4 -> -0.14 nm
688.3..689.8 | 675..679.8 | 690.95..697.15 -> 0.01 nm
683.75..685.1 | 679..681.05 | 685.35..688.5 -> 0.02 nm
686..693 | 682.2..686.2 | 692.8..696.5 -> 0.12 nm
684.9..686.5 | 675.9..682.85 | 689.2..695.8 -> -0.01 nm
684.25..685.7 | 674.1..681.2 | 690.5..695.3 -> -0.01 nm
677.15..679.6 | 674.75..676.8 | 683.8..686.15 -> -0.07 nm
